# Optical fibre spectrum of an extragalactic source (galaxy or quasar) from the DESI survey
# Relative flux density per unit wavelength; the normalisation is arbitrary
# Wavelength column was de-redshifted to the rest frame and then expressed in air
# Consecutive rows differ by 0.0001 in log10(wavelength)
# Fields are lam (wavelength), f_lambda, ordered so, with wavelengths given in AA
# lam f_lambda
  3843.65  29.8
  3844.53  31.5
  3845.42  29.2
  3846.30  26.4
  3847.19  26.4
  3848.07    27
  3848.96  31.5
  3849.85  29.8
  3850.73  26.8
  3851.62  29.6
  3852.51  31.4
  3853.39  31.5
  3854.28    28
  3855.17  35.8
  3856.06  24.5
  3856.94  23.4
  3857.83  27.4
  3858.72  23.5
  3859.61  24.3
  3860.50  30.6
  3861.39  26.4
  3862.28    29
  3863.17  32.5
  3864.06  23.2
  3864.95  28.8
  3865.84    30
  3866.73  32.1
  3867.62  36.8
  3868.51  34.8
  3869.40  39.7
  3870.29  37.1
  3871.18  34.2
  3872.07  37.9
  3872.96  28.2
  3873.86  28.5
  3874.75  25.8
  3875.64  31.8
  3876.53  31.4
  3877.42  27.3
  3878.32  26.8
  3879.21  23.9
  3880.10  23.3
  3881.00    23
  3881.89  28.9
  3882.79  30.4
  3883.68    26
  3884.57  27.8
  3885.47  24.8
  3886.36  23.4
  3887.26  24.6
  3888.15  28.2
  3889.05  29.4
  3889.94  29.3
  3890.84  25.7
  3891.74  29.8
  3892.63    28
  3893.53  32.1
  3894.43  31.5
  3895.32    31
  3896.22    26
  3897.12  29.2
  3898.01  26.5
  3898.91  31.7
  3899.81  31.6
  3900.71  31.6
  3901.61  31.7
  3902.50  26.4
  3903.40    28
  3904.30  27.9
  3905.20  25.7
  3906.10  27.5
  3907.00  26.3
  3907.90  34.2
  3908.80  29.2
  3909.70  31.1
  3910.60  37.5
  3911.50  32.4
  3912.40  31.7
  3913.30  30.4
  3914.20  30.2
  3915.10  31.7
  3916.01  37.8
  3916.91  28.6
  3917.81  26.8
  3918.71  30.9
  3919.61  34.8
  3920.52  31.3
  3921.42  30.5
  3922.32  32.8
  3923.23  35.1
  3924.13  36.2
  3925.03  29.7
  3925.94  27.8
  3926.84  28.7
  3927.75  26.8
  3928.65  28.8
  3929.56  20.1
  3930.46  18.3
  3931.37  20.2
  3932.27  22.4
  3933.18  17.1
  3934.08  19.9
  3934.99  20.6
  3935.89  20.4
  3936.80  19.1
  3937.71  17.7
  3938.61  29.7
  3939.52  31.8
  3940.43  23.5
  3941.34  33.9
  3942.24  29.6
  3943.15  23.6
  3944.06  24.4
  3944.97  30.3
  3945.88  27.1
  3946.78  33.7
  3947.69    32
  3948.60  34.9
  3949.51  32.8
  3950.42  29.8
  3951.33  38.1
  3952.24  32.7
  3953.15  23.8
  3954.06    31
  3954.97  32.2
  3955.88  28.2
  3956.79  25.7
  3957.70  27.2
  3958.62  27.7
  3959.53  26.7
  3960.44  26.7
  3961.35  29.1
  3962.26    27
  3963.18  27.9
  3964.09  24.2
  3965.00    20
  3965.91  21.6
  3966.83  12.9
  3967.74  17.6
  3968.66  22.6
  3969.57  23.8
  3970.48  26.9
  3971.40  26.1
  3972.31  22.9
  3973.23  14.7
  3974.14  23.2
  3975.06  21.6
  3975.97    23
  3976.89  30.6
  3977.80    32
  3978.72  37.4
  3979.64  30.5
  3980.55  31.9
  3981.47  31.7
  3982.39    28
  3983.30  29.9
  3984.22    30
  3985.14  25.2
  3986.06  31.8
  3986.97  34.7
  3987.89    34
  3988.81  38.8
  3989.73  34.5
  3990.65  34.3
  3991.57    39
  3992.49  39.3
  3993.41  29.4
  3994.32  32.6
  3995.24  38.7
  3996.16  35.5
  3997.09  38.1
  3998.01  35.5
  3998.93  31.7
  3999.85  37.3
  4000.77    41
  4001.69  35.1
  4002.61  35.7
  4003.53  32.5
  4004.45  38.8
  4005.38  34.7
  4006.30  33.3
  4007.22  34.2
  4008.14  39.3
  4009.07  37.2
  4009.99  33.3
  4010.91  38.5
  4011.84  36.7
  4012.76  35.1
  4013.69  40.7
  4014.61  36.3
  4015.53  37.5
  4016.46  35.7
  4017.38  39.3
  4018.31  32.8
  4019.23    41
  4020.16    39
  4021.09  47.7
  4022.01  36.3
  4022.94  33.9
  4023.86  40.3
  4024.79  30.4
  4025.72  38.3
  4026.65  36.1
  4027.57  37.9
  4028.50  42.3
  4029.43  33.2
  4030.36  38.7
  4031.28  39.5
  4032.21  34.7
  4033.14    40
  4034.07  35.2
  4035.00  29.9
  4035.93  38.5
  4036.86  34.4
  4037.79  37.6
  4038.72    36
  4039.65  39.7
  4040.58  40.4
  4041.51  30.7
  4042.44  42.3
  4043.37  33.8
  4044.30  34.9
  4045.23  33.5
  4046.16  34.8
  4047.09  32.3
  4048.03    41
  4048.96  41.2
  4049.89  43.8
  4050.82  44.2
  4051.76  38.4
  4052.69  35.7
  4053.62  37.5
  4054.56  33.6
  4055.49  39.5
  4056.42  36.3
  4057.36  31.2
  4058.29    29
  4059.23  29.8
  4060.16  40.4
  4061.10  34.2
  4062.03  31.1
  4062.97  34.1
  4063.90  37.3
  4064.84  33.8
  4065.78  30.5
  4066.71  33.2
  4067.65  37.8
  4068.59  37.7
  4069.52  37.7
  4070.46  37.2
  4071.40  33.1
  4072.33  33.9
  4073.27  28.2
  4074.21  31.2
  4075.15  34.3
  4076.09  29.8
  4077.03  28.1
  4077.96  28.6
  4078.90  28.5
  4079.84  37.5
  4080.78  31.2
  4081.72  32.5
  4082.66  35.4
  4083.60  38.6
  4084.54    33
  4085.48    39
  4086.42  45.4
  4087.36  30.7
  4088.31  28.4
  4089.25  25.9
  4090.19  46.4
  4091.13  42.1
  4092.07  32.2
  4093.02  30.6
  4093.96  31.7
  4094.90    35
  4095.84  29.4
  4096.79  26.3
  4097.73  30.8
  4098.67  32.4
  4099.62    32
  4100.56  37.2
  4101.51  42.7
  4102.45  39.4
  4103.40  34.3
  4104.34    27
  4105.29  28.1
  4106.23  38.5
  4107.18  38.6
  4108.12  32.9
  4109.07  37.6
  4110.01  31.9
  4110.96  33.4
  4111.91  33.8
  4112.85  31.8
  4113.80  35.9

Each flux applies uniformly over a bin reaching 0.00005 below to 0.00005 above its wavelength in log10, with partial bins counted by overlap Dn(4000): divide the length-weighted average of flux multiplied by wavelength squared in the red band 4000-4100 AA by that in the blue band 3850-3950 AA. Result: 1.33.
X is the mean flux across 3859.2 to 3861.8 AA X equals 27.1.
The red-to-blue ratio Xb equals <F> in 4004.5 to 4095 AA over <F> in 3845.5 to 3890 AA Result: 1.2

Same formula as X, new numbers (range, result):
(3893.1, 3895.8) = 31.5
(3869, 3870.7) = 38.4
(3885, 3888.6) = 25.2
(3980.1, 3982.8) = 30.5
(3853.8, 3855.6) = 31.8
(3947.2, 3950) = 33.2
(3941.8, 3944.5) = 25.8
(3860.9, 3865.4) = 28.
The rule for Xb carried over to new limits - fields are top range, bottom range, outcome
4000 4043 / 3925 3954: 1.39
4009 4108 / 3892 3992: 1.25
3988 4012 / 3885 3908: 1.26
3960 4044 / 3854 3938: 1.16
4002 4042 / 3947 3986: 1.35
